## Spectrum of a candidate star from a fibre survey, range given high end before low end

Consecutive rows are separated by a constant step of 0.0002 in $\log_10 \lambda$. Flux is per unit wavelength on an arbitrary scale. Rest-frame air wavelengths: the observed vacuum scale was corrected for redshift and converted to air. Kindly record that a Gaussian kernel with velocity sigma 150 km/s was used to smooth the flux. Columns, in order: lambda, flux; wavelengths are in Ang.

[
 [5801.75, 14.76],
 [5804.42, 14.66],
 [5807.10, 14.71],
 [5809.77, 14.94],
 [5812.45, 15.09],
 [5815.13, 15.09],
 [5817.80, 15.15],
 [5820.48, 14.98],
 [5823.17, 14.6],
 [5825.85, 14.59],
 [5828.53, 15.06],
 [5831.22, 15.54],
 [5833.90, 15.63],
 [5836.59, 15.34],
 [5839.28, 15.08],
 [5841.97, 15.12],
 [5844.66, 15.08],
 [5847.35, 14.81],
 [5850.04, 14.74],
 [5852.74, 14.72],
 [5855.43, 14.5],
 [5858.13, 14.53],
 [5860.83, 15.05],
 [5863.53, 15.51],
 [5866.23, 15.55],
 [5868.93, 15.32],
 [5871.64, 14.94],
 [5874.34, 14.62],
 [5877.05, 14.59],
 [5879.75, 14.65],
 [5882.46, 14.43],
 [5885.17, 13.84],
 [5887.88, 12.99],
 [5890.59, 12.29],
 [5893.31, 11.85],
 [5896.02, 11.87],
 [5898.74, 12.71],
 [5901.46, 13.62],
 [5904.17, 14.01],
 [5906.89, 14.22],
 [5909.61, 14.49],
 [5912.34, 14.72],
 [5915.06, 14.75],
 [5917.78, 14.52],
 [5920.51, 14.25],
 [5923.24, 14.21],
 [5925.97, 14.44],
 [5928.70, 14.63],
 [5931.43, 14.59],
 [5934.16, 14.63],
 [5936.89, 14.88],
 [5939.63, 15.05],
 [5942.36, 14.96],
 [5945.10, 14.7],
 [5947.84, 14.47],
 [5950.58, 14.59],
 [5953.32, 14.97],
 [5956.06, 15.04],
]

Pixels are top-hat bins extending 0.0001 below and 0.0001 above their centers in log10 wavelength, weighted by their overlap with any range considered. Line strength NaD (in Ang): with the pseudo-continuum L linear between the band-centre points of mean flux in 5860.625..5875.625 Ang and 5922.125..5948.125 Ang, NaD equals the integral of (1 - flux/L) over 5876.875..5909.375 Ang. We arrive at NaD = 3.4 Ang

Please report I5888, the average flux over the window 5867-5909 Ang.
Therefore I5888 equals 13.8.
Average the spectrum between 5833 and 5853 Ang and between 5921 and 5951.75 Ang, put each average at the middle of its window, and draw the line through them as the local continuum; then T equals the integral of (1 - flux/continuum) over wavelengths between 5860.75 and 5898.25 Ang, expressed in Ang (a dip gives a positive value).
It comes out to 2.2 Ang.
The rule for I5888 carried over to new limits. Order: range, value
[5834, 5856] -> 15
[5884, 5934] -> 13.8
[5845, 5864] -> 14.8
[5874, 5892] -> 13.9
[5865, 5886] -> 14.8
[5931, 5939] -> 14.7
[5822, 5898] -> 14.5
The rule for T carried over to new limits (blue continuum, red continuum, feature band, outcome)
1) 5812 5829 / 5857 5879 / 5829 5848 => -0.4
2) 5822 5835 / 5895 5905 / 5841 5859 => -0.4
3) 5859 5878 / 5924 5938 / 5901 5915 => 0.5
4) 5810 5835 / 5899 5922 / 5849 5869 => -0.3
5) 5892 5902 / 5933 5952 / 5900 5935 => -2.4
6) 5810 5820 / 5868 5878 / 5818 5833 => 0.1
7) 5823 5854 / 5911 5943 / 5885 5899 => 2.2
